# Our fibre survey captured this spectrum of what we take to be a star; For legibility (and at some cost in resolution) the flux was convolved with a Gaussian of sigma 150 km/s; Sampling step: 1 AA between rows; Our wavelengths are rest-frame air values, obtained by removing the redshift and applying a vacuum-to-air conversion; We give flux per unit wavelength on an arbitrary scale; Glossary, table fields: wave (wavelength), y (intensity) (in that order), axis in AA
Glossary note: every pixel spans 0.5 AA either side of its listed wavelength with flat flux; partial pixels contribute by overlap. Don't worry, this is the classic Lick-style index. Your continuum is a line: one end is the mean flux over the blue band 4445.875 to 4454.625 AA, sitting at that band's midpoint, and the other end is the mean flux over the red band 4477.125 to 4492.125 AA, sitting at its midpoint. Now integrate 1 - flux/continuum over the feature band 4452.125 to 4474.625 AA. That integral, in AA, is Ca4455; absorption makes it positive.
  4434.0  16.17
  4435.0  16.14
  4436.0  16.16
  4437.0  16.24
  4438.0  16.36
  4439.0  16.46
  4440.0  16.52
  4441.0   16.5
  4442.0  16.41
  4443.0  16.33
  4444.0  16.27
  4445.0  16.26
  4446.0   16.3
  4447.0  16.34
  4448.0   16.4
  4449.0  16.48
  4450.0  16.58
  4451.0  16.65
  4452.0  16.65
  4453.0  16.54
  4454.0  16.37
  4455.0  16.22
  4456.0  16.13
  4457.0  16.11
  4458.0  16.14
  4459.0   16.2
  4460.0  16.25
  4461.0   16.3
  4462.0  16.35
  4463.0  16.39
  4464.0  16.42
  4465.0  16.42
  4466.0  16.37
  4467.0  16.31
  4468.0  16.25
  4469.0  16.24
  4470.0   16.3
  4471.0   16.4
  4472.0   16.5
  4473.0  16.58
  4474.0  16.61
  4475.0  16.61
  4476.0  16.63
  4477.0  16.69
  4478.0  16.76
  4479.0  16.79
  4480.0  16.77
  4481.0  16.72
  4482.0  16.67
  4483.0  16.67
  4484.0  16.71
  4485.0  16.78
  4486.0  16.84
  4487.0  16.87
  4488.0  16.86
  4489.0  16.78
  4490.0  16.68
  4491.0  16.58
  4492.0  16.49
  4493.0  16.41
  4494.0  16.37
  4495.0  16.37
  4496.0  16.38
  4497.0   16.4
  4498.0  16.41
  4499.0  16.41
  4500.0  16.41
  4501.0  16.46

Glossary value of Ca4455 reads 0.32 AA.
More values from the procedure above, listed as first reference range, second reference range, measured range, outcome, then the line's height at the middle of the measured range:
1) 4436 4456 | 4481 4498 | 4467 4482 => 0.0 AA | 16.5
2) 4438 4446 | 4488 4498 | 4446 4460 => 0.0 AA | 16.4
